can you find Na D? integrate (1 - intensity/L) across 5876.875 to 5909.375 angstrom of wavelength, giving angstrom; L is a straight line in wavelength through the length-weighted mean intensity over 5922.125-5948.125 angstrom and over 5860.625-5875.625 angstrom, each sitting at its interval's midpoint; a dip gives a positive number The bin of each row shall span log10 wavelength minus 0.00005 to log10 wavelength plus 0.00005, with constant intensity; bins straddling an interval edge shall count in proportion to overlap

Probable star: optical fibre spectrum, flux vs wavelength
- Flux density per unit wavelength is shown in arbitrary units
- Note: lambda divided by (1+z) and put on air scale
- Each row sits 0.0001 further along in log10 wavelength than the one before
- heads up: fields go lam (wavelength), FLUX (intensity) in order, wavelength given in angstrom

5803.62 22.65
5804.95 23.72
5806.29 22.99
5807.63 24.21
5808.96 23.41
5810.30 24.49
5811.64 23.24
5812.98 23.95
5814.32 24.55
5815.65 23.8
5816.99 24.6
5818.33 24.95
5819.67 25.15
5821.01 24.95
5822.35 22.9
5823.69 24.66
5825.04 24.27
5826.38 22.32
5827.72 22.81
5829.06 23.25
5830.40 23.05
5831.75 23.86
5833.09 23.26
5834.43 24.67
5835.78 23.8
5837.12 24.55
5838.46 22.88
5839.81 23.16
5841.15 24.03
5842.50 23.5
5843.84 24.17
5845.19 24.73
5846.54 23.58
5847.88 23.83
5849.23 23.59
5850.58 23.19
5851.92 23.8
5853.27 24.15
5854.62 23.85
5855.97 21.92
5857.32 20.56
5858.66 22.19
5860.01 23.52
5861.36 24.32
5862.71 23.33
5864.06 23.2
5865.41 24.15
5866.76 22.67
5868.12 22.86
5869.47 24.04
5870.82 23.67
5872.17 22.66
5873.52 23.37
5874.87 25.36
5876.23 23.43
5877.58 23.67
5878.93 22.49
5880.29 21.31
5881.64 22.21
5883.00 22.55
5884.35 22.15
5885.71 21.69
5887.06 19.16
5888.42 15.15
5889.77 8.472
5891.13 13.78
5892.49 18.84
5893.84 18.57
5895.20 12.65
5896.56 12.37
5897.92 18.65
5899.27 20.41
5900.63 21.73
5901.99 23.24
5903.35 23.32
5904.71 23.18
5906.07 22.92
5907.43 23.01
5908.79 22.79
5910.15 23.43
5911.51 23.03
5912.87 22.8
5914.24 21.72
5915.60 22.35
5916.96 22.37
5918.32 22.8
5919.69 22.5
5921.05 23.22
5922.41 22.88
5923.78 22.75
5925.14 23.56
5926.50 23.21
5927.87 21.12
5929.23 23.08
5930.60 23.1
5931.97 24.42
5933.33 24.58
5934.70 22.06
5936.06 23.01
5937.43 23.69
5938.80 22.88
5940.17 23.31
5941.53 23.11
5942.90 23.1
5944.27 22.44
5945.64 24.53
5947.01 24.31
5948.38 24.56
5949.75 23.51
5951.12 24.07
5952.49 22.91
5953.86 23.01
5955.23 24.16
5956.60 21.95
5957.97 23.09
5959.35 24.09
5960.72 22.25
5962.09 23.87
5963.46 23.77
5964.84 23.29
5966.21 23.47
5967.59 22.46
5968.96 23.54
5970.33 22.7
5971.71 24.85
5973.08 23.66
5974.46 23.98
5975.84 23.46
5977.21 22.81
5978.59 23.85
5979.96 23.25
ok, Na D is 5.1 angstrom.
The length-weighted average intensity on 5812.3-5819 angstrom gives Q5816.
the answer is 24.4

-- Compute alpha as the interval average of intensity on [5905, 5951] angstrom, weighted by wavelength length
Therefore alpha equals 23.1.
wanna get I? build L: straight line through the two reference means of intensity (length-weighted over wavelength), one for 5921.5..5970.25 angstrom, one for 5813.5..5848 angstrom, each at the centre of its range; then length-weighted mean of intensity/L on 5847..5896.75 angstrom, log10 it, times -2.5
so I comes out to 0.11 mag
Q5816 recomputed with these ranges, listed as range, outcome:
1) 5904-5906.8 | 23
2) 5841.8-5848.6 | 23.9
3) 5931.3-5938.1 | 23.6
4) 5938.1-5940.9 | 23.1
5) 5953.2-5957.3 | 23.1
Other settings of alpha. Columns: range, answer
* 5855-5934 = 21.7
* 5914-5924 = 22.6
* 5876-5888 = 21.9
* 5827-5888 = 23.2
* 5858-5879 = 23.5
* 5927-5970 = 23.3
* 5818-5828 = 24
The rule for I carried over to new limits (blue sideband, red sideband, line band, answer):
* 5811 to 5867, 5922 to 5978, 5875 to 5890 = 0.14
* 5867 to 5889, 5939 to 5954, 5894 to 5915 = 0.09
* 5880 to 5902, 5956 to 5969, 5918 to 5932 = -0.12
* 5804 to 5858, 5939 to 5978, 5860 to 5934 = 0.09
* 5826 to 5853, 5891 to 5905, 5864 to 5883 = -0.11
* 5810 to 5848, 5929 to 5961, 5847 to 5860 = 0.03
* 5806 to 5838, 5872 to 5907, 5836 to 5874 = -0.07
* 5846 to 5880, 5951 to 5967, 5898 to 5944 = 0.02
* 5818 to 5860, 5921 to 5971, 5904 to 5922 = 0.03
